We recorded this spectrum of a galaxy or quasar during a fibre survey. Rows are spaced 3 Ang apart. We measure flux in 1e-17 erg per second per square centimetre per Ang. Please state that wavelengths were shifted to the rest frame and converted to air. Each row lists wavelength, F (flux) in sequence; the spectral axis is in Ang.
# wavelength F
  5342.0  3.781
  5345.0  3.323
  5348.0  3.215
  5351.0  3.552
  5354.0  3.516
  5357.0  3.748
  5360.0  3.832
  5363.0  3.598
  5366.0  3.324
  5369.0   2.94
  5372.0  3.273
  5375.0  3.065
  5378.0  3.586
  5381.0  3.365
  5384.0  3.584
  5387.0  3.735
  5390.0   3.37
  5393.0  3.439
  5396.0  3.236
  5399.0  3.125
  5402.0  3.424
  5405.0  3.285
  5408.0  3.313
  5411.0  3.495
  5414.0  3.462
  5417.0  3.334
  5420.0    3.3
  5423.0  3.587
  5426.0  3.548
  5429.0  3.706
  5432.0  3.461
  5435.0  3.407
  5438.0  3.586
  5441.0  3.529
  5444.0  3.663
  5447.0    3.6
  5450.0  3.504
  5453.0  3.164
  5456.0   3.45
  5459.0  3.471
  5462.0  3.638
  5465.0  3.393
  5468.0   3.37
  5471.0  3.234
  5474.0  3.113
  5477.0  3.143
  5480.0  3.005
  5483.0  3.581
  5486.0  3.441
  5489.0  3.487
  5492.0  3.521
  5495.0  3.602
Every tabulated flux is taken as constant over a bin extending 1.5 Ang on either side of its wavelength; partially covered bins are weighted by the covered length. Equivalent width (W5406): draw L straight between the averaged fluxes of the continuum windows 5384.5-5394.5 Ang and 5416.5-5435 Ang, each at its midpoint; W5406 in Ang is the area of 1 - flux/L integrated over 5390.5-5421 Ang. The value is 1.4 Ang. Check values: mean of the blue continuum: 3.52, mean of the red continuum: 3.49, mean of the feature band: 3.34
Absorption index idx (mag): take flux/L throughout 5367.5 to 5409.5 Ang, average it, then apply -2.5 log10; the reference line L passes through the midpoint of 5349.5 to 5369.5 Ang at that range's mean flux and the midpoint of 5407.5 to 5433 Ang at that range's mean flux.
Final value 0.05 mag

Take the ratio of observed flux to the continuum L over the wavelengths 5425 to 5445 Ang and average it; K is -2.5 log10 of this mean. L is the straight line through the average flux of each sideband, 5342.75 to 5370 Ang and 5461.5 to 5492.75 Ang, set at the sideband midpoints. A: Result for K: -0.05 mag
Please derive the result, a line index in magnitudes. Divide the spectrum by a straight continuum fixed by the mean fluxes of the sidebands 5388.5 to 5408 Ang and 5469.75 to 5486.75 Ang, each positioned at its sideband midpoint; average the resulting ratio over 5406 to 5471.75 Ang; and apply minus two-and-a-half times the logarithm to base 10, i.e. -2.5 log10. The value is -0.06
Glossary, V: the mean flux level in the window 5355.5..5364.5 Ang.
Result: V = 3.73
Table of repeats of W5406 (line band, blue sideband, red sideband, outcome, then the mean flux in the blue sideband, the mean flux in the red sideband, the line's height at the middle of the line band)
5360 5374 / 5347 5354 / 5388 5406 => 0.2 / 3.42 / 3.33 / 3.39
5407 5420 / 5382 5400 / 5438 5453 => 0.3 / 3.42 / 3.53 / 3.47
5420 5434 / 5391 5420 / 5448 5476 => -0.8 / 3.34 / 3.37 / 3.35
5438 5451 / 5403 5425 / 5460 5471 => -0.6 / 3.4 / 3.44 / 3.42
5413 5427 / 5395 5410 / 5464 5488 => -0.7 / 3.29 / 3.29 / 3.29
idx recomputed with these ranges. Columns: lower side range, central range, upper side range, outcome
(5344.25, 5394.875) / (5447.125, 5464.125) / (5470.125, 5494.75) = -0.03 mag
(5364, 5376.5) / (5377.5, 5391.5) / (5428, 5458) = -0.09 mag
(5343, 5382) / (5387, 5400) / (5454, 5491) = 0.02 mag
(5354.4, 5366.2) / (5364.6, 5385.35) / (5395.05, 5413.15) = 0.07 mag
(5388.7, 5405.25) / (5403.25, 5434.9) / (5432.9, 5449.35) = 0.00 mag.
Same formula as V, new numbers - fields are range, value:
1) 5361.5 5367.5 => 3.46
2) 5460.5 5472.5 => 3.41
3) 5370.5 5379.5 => 3.31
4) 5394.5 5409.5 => 3.28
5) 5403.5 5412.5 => 3.36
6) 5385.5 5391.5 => 3.55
